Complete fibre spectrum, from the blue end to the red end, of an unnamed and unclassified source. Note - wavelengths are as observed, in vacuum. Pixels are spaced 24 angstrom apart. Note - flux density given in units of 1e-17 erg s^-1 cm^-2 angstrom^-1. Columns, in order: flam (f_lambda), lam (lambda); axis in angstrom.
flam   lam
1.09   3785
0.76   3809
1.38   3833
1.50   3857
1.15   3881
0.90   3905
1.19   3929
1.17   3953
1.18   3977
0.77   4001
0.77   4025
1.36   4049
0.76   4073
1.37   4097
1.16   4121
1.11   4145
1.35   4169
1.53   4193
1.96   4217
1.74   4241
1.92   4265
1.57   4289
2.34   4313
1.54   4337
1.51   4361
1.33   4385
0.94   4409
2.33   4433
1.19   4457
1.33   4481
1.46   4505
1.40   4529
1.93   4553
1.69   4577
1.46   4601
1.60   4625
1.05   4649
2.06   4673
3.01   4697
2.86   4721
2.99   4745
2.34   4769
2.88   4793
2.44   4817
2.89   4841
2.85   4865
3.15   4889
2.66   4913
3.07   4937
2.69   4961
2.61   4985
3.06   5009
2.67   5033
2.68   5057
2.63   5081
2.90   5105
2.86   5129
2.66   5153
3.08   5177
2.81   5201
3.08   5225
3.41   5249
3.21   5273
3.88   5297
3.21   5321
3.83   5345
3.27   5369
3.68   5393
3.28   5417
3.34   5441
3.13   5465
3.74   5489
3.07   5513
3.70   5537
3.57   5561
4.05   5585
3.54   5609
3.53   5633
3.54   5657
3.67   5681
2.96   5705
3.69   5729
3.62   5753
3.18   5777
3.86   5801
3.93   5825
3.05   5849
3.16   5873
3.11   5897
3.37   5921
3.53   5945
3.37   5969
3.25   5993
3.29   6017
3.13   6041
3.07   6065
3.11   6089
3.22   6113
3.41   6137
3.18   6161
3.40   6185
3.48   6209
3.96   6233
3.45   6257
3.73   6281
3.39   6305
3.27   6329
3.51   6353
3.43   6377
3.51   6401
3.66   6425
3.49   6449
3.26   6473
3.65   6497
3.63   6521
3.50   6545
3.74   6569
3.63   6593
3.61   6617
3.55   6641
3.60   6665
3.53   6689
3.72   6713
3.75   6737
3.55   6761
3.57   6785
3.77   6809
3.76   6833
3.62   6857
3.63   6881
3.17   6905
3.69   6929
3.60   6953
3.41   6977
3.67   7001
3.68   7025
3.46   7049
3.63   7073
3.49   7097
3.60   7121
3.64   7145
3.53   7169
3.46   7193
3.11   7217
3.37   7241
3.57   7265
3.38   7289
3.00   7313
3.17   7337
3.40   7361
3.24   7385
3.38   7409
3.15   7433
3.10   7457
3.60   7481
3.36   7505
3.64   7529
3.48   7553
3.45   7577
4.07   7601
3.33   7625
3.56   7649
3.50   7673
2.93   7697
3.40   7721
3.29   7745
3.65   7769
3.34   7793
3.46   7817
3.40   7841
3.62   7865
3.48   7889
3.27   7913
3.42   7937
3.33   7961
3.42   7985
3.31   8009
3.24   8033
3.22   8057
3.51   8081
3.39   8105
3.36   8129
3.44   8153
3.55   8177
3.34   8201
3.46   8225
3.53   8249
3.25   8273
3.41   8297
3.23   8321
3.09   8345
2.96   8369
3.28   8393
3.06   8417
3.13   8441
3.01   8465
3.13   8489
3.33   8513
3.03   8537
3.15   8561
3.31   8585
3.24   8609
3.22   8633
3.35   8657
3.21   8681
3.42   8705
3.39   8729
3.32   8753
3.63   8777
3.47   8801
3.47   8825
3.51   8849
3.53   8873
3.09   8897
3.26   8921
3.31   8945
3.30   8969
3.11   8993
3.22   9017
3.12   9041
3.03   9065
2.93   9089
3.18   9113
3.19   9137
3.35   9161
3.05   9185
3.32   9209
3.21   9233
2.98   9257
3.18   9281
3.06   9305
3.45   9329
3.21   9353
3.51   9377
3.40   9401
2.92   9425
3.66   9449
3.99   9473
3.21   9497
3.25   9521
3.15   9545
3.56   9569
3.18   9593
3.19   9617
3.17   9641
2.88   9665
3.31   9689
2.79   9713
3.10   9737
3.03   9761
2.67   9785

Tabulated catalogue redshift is 0.172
